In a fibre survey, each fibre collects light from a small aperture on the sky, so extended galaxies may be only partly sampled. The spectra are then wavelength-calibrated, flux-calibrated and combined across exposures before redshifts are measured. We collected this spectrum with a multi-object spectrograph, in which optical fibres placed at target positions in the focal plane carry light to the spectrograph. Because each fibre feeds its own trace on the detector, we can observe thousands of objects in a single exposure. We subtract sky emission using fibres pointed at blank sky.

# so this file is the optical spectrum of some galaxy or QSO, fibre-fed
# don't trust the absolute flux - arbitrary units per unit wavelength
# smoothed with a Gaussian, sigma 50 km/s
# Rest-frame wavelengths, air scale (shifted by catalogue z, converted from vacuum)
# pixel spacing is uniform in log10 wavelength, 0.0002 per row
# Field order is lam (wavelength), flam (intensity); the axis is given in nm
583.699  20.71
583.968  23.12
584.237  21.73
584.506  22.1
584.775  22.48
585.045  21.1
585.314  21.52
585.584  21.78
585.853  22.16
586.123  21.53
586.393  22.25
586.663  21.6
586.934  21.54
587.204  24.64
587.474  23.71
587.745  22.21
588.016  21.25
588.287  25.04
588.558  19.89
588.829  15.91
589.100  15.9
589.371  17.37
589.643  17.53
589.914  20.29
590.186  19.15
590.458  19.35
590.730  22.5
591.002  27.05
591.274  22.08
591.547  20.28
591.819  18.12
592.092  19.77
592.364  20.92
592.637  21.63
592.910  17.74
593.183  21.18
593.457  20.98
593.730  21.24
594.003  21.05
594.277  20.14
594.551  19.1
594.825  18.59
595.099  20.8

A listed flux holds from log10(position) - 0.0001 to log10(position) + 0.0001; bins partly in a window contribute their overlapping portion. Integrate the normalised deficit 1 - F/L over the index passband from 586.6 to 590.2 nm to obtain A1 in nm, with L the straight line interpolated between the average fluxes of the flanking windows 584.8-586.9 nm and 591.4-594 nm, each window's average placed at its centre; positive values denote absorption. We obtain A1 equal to 0.13 nm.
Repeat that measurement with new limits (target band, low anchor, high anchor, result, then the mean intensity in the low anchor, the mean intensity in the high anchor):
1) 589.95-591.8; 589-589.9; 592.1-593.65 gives -0.27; 17.4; 20.5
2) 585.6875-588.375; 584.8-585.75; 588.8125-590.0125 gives -0.37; 21.6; 17.5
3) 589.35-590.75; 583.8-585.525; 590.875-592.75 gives 0.15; 22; 21.4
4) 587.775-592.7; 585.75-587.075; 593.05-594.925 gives 0.19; 21.8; 20.3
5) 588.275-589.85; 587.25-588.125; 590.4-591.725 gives 0.30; 22.6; 22.3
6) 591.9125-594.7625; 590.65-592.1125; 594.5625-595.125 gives 0.01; 21.7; 19.3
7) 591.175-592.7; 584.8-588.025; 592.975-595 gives 0.03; 22.2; 20.2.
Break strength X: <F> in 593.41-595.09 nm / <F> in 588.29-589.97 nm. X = 1.1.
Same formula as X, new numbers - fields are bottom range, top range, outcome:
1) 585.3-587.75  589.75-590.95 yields 0.93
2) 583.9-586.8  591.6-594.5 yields 0.92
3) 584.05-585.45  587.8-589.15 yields 0.92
